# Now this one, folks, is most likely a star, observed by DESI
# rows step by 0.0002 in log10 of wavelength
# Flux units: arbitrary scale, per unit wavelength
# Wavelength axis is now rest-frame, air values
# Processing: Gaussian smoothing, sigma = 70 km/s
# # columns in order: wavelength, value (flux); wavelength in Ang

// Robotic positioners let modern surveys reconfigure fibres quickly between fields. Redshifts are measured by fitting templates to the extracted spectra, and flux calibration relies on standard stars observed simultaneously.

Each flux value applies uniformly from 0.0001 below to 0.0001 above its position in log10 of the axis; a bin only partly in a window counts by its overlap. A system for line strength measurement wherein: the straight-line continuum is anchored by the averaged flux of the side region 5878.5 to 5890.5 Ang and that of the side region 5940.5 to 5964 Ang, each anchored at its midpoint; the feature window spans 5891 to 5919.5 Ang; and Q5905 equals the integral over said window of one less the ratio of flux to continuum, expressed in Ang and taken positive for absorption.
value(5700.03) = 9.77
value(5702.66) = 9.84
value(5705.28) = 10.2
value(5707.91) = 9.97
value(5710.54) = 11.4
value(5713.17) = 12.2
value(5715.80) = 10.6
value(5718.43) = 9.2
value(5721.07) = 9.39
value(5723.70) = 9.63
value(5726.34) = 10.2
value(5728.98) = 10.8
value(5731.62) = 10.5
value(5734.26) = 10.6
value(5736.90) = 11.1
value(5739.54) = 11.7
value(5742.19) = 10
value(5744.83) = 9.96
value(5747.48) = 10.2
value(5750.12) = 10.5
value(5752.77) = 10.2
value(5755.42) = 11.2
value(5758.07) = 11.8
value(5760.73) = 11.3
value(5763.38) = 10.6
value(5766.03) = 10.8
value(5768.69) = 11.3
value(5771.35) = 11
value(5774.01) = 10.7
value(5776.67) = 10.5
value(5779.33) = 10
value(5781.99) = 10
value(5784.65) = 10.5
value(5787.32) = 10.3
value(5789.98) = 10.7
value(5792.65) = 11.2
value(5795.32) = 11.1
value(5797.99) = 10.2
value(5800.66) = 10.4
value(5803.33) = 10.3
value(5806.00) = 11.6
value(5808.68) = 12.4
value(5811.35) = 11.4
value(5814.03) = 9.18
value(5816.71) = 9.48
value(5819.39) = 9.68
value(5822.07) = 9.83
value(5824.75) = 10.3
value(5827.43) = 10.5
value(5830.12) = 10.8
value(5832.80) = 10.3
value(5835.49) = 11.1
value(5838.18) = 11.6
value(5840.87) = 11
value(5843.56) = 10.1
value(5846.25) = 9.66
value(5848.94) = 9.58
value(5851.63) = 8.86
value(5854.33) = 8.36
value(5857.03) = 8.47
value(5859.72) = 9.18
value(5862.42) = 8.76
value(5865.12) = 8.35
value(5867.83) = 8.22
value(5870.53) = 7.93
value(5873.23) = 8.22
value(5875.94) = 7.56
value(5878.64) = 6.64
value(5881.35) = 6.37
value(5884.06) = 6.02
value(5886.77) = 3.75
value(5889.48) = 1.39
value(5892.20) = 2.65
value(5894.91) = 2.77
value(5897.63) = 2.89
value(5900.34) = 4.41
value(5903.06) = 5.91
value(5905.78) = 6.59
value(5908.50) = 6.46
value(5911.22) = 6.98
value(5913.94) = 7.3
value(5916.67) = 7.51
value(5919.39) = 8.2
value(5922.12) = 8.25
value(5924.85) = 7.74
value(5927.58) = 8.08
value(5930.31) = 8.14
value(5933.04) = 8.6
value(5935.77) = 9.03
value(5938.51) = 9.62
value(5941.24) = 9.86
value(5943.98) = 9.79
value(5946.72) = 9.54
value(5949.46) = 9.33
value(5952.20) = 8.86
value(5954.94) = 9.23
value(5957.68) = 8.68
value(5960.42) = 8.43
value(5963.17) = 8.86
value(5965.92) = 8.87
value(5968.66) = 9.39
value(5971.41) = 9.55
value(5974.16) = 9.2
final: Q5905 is 3.33 Ang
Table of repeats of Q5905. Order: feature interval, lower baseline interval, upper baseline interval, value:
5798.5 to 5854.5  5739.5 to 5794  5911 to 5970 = -2.01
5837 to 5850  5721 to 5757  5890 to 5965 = -2.31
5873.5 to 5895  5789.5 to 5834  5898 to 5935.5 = 8.73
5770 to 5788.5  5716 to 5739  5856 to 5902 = -3.37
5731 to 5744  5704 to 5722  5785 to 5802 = -0.32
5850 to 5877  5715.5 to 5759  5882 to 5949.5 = -1.91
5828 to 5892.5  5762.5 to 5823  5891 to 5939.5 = 2.61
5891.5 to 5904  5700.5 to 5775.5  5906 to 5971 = 7.32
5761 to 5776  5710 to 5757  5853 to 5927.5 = -1.96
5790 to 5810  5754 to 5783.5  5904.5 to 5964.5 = -1.22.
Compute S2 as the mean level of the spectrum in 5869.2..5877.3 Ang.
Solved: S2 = 7.91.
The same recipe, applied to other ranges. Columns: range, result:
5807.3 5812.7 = 11.9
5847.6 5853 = 9.22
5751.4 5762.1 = 11.1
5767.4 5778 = 10.9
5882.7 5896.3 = 3.31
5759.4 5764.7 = 11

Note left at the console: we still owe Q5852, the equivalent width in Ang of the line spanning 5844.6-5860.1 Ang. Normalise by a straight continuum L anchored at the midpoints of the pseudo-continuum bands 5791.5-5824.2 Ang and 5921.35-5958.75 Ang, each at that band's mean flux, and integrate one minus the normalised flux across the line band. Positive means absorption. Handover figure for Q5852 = 1.51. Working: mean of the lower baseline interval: 10.6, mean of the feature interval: 9.03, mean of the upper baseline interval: 8.92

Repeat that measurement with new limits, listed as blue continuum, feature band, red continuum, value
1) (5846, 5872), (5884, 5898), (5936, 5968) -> 9.24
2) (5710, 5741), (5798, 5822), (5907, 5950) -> -2.05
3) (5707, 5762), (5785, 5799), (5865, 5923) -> -2.73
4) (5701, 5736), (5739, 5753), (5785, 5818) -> 0.12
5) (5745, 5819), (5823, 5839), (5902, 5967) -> -1.28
